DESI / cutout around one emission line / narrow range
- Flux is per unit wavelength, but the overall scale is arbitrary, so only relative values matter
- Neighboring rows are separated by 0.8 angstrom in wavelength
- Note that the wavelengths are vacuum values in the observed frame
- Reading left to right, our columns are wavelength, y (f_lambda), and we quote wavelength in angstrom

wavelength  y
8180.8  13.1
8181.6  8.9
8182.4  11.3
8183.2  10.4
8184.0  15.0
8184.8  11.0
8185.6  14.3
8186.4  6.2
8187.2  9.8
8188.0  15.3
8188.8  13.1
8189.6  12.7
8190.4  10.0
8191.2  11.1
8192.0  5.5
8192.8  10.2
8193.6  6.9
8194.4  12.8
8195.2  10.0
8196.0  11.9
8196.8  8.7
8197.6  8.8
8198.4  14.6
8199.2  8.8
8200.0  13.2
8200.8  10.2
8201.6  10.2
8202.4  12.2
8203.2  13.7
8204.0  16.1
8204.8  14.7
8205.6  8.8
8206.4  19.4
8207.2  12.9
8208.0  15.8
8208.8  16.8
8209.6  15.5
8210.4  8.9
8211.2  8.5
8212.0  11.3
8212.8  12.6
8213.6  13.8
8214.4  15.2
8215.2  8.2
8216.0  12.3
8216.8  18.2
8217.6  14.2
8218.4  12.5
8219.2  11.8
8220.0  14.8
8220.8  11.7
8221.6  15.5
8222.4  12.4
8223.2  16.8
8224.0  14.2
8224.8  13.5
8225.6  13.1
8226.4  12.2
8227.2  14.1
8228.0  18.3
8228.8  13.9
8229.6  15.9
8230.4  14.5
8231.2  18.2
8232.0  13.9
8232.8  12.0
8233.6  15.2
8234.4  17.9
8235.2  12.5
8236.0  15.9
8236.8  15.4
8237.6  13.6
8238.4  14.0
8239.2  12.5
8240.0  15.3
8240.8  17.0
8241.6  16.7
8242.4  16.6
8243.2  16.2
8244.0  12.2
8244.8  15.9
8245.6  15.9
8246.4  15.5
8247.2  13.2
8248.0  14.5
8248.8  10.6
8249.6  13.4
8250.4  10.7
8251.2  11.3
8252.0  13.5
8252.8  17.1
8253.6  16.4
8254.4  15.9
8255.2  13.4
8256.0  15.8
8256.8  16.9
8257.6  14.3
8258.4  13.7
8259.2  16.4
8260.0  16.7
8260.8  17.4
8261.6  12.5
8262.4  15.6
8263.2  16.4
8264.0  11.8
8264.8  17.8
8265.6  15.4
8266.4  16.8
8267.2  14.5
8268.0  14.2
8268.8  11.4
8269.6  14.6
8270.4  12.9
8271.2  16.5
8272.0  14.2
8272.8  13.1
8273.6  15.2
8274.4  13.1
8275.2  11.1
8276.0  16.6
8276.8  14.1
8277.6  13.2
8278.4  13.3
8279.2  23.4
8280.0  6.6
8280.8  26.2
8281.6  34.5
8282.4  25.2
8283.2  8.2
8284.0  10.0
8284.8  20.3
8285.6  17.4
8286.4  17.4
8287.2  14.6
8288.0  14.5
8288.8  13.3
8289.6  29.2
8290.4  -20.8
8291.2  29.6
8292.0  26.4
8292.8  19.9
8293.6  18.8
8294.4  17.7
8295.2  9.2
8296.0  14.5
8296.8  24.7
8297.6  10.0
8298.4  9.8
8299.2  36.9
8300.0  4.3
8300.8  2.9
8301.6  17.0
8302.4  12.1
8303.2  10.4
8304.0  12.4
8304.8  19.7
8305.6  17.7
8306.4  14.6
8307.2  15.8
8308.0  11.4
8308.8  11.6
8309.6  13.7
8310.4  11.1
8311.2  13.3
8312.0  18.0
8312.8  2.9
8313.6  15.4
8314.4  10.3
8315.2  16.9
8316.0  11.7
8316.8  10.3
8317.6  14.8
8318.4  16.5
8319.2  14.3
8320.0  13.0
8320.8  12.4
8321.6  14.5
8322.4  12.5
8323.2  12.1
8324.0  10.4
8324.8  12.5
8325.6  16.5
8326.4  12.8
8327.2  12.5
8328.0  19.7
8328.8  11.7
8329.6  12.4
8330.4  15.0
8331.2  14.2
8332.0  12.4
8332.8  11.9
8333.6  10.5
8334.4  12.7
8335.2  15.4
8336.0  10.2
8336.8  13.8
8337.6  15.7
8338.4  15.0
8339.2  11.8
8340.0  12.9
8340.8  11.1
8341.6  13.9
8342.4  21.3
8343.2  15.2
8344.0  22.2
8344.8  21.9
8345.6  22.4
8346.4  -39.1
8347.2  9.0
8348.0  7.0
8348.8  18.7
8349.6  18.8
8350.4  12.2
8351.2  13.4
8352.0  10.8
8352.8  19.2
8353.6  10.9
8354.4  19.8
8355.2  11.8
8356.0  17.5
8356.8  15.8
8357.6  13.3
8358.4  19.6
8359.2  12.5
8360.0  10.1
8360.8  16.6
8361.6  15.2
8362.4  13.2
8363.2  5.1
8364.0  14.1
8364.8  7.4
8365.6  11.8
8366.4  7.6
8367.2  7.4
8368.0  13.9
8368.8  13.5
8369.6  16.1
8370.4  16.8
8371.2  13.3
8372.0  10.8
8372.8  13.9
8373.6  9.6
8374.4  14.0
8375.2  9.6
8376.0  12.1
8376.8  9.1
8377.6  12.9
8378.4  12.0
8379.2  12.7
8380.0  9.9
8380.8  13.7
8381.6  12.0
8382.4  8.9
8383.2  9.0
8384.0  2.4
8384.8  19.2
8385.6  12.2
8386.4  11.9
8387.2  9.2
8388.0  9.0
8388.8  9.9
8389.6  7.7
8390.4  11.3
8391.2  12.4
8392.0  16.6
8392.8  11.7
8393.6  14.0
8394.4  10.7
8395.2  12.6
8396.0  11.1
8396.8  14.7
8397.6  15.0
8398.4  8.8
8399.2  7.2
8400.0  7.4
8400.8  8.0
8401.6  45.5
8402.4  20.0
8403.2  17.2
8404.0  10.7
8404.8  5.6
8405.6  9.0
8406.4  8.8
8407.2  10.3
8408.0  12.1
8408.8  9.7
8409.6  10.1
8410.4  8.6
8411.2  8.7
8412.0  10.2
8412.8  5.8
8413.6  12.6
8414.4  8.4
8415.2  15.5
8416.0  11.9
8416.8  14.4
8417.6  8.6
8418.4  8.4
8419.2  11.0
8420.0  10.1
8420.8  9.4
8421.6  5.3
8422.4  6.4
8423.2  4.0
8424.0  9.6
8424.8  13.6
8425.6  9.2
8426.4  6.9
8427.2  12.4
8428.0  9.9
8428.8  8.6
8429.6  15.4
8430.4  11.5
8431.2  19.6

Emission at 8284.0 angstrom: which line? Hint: Mg II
